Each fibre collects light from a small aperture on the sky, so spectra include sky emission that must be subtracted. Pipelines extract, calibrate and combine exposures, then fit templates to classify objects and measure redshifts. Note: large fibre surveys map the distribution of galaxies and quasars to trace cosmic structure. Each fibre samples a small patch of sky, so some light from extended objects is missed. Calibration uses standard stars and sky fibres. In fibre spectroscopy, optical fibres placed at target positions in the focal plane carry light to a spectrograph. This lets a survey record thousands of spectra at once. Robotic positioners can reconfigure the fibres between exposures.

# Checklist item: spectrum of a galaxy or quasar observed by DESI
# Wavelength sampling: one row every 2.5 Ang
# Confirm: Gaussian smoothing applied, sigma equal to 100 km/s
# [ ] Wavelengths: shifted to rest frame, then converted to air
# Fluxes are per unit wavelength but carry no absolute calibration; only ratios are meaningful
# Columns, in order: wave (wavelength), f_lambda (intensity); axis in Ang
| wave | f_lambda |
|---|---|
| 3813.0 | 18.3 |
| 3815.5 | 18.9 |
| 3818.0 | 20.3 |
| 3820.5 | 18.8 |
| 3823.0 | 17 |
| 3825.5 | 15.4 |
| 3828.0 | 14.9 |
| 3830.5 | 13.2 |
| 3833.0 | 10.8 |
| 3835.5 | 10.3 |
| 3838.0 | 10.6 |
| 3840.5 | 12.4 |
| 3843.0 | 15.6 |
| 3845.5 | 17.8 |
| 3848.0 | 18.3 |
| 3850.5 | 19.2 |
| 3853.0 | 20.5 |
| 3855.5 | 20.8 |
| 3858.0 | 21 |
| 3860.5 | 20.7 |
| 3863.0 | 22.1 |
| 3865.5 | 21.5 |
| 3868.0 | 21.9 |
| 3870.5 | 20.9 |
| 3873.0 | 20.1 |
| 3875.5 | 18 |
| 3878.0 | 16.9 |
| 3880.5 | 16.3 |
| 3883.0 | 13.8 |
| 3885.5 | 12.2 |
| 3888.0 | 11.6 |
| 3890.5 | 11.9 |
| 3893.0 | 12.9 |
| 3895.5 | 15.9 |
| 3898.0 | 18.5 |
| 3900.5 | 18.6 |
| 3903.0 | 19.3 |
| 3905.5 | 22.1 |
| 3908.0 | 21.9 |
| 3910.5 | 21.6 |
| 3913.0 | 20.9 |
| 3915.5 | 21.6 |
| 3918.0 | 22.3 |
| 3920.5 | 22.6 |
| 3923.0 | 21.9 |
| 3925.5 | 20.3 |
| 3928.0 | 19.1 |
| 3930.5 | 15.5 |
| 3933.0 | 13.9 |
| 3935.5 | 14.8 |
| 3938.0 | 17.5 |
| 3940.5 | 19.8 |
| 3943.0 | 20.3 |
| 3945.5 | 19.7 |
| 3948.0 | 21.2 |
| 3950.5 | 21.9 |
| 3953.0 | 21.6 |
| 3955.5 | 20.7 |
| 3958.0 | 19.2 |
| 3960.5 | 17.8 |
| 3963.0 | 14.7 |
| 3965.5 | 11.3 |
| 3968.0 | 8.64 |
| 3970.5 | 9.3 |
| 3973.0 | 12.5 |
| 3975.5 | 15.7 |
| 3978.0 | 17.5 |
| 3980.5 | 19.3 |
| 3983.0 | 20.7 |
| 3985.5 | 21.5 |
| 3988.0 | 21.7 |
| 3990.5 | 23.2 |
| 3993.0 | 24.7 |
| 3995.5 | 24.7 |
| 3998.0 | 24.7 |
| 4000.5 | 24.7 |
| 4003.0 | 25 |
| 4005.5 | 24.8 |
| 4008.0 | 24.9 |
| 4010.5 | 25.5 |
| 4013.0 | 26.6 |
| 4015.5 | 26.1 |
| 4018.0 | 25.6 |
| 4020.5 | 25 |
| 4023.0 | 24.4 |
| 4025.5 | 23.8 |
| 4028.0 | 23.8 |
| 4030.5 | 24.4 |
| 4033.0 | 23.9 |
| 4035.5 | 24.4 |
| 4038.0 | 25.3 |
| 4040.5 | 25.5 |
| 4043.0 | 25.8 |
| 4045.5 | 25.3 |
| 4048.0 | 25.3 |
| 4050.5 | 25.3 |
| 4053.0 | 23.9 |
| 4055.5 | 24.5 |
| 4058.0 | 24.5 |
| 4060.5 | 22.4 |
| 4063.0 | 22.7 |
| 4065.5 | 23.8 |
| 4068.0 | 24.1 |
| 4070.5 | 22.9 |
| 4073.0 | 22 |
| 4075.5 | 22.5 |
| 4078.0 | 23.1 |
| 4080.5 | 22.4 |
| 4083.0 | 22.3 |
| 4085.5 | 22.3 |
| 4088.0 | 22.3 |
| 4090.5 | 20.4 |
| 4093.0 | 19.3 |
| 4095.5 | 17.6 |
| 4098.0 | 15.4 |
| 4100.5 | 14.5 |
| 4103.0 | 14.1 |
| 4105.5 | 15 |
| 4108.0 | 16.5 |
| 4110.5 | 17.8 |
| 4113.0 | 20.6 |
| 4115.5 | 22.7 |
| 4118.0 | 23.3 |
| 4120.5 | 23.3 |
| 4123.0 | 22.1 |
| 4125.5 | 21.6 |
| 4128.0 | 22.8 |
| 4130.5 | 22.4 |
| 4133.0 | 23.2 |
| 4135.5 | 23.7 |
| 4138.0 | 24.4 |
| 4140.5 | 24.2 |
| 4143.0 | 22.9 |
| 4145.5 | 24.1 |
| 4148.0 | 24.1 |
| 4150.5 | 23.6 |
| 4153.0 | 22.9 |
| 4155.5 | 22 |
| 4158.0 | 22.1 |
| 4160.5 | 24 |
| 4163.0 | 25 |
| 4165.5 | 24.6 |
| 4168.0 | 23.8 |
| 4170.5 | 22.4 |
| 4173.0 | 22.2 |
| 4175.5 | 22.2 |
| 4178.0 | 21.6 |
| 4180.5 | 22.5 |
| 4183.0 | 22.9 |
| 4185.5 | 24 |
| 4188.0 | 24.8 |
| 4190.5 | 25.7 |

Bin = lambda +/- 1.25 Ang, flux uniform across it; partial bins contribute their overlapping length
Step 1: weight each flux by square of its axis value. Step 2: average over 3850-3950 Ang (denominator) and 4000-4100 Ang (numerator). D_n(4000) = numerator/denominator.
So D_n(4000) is 1.3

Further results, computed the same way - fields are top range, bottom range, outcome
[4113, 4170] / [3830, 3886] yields 1.55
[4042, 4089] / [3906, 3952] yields 1.27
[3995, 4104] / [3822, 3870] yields 1.50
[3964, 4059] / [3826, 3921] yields 1.37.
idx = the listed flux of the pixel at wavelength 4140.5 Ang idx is 24.2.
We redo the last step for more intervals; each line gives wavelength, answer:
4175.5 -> 22.2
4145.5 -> 24.1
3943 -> 20.3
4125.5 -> 21.6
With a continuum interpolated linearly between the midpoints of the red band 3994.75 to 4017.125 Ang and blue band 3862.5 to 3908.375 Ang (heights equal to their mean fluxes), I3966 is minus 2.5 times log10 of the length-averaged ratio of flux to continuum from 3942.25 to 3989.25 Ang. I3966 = 0.27 mag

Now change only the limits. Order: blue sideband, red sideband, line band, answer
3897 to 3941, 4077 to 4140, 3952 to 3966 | 0.11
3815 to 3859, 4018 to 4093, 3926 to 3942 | 0.16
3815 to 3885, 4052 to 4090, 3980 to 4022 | -0.14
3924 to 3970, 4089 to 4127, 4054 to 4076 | -0.24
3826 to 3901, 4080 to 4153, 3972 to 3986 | 0.05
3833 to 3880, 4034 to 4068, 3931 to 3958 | 0.11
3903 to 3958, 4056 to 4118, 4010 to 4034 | -0.22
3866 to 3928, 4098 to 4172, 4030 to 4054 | -0.21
